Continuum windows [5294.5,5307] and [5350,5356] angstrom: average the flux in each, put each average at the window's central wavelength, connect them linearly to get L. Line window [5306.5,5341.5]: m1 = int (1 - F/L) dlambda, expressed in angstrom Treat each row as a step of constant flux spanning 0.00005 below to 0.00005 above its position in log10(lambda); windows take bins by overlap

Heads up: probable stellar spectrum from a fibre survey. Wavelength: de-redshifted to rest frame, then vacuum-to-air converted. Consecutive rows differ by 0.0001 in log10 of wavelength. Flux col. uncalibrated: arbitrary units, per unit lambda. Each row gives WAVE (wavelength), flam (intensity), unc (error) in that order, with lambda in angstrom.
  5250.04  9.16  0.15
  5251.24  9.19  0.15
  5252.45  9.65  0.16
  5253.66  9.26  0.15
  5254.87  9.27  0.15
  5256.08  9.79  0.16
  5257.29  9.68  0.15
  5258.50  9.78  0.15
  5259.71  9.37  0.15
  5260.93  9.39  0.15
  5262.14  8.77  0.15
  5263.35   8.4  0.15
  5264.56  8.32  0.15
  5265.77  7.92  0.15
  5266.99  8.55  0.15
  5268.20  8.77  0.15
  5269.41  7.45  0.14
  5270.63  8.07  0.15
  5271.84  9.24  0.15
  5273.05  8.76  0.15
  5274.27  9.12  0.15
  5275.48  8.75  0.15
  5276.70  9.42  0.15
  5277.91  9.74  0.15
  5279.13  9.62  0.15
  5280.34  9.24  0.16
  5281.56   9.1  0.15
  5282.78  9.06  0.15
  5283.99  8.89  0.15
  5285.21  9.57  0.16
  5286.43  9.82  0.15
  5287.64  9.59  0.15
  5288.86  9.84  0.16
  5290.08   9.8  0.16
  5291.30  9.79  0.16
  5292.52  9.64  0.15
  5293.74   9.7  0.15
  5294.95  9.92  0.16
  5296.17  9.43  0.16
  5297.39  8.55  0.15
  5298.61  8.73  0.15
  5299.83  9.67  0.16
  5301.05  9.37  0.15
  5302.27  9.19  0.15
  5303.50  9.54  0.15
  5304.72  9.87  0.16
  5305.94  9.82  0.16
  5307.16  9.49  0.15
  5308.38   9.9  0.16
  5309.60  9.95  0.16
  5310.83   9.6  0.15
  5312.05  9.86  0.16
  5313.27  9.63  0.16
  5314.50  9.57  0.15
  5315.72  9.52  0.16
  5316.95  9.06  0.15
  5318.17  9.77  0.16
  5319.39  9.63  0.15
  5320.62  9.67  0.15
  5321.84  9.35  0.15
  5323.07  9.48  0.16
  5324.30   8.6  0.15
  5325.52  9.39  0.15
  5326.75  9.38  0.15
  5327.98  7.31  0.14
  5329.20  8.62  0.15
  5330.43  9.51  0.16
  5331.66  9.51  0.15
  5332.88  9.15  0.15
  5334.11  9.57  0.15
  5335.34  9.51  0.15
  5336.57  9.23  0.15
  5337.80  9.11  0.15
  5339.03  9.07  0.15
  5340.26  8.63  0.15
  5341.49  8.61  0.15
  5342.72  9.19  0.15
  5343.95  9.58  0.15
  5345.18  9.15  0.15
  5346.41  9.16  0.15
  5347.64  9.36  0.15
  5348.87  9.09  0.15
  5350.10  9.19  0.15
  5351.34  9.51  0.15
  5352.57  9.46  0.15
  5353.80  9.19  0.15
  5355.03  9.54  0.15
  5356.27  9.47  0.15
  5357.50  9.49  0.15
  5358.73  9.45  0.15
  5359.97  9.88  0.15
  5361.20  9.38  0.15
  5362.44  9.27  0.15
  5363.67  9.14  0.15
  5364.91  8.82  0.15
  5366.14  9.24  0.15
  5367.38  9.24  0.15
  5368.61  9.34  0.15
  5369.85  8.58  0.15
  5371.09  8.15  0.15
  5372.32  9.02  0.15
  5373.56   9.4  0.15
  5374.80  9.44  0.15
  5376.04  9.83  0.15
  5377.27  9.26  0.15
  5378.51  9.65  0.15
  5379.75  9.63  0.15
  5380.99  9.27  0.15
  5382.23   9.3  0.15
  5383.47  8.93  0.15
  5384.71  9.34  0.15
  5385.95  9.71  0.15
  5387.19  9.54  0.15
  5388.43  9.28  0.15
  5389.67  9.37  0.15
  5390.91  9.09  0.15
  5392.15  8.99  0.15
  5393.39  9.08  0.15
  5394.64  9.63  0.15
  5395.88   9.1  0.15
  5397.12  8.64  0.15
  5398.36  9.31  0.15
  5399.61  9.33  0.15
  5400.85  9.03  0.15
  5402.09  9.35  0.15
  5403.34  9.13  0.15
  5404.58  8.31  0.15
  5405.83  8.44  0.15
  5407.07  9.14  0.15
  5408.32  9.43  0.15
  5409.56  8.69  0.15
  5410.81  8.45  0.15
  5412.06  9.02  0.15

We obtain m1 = 0.32 angstrom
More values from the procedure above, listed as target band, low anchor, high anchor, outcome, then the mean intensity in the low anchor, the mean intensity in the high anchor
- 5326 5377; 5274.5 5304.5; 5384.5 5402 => 0.7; 9.42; 9.25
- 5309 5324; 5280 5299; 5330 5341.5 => -0.4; 9.43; 9.21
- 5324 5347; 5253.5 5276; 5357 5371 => 0.1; 8.87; 9.21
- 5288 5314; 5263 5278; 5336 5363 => -2.1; 8.62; 9.27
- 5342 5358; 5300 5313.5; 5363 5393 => 0.1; 9.66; 9.23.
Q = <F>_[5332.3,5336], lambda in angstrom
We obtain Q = 9.4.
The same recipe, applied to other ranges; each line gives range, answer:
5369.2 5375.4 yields 8.91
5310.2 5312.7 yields 9.73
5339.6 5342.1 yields 8.63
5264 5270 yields 8.2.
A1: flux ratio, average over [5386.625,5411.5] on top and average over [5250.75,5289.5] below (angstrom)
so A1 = 1.00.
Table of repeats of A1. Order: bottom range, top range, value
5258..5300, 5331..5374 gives 1.01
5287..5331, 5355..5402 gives 0.98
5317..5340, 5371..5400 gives 1.01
